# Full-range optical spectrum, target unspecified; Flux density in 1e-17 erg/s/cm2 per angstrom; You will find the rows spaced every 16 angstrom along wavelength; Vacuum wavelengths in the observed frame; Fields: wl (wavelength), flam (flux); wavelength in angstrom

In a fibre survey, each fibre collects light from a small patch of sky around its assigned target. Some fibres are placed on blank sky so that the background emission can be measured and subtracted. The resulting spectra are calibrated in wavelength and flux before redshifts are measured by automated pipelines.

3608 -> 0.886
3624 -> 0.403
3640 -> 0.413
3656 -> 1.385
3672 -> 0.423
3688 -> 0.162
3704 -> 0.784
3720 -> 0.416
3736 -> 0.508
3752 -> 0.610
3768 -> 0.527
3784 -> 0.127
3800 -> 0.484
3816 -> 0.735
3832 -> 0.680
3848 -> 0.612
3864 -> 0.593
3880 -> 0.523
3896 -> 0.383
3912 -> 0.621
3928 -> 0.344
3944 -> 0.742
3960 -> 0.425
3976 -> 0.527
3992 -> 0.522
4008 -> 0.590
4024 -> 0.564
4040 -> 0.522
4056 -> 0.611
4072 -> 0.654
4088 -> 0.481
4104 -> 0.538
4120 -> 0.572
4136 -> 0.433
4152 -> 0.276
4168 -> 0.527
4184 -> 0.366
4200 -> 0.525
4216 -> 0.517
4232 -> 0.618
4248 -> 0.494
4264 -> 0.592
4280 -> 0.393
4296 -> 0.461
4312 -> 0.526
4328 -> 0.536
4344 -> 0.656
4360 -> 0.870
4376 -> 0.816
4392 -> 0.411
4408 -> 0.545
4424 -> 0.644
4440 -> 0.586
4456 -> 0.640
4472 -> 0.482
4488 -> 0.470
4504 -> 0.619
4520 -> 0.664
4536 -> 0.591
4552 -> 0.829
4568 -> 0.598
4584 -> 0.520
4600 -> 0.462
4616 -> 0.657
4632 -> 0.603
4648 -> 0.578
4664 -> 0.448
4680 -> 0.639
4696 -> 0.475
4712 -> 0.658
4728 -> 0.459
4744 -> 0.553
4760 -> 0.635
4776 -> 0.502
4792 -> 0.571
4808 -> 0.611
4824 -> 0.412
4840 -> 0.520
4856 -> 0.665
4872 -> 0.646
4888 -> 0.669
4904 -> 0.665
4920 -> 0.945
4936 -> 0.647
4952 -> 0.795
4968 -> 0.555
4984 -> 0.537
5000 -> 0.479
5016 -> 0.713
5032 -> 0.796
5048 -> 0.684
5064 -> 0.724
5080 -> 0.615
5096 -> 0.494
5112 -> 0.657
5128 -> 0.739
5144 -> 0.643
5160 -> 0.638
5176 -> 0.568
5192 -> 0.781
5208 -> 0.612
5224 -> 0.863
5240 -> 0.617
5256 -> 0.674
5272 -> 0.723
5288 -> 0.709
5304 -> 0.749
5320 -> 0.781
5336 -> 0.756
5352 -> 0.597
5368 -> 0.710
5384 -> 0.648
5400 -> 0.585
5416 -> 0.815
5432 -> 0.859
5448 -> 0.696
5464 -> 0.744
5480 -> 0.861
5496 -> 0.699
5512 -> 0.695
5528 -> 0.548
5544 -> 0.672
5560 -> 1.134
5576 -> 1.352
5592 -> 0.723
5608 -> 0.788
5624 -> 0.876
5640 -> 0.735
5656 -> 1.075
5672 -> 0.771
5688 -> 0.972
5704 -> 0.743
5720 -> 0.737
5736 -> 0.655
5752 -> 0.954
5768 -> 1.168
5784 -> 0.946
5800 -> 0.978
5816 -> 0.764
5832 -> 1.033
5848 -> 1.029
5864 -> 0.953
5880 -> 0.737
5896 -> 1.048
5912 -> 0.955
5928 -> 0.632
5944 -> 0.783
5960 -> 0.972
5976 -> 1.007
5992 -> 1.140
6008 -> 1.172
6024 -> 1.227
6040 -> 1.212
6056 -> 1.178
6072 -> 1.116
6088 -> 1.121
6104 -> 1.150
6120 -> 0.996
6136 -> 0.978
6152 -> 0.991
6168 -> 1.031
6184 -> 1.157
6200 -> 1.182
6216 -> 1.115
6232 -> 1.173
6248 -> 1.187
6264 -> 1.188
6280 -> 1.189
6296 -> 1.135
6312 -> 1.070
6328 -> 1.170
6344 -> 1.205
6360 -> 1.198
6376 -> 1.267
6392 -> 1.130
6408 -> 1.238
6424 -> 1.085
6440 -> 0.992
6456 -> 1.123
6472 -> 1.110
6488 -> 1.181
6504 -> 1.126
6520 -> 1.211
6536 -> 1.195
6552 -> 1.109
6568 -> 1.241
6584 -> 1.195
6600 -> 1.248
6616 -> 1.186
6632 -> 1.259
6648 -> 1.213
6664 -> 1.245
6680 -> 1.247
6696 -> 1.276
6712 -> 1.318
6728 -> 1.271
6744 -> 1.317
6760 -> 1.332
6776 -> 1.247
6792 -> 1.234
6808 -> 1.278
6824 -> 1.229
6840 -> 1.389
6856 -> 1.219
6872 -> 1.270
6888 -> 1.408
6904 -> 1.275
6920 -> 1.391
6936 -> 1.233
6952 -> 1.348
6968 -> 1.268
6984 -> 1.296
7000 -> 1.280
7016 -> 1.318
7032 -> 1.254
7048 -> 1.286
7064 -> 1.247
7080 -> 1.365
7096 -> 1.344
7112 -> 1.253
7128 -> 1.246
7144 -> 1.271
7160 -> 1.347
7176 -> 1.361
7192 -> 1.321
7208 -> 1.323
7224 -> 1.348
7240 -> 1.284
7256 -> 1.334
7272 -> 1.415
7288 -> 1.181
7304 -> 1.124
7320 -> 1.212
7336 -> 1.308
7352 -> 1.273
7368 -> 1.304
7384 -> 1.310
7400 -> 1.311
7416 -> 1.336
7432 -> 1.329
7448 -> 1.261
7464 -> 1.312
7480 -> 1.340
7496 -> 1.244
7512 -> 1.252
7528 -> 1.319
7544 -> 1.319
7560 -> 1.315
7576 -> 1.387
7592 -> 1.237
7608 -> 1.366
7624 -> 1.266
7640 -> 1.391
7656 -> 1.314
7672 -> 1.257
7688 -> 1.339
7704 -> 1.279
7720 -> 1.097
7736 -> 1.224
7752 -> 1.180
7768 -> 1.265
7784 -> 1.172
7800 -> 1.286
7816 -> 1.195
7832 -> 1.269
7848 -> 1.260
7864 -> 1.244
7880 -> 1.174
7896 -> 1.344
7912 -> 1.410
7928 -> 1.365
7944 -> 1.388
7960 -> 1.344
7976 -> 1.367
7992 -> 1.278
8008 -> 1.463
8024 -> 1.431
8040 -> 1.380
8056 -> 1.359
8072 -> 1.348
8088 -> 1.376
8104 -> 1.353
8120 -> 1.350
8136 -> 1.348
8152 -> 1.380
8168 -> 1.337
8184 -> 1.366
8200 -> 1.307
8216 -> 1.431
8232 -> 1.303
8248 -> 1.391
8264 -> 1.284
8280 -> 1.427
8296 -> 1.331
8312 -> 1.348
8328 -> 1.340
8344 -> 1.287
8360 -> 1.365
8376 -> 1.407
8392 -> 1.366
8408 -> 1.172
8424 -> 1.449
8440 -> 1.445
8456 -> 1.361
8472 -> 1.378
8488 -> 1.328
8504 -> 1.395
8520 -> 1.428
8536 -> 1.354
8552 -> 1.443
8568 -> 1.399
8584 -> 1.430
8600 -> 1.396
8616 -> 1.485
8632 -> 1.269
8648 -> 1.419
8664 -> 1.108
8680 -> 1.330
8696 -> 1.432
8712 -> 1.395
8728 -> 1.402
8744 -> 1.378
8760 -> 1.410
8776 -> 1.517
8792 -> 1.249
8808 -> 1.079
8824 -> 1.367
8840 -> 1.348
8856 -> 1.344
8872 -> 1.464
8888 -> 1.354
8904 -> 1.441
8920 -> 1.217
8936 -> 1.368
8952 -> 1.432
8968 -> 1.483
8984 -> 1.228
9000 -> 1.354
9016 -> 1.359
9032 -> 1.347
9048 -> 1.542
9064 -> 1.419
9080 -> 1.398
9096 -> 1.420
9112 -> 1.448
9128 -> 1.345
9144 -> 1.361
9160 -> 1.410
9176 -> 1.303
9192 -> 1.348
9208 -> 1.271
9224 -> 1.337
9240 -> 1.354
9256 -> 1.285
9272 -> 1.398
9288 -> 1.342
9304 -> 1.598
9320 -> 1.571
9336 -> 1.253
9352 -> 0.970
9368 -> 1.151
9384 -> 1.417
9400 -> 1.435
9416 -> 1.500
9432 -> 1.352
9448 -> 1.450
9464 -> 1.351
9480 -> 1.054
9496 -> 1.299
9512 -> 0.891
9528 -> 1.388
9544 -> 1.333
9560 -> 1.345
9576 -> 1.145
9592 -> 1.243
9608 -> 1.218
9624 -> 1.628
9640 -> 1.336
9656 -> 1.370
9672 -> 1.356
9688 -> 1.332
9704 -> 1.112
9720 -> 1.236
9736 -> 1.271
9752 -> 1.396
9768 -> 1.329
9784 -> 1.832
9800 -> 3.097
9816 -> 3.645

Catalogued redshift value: 0.49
